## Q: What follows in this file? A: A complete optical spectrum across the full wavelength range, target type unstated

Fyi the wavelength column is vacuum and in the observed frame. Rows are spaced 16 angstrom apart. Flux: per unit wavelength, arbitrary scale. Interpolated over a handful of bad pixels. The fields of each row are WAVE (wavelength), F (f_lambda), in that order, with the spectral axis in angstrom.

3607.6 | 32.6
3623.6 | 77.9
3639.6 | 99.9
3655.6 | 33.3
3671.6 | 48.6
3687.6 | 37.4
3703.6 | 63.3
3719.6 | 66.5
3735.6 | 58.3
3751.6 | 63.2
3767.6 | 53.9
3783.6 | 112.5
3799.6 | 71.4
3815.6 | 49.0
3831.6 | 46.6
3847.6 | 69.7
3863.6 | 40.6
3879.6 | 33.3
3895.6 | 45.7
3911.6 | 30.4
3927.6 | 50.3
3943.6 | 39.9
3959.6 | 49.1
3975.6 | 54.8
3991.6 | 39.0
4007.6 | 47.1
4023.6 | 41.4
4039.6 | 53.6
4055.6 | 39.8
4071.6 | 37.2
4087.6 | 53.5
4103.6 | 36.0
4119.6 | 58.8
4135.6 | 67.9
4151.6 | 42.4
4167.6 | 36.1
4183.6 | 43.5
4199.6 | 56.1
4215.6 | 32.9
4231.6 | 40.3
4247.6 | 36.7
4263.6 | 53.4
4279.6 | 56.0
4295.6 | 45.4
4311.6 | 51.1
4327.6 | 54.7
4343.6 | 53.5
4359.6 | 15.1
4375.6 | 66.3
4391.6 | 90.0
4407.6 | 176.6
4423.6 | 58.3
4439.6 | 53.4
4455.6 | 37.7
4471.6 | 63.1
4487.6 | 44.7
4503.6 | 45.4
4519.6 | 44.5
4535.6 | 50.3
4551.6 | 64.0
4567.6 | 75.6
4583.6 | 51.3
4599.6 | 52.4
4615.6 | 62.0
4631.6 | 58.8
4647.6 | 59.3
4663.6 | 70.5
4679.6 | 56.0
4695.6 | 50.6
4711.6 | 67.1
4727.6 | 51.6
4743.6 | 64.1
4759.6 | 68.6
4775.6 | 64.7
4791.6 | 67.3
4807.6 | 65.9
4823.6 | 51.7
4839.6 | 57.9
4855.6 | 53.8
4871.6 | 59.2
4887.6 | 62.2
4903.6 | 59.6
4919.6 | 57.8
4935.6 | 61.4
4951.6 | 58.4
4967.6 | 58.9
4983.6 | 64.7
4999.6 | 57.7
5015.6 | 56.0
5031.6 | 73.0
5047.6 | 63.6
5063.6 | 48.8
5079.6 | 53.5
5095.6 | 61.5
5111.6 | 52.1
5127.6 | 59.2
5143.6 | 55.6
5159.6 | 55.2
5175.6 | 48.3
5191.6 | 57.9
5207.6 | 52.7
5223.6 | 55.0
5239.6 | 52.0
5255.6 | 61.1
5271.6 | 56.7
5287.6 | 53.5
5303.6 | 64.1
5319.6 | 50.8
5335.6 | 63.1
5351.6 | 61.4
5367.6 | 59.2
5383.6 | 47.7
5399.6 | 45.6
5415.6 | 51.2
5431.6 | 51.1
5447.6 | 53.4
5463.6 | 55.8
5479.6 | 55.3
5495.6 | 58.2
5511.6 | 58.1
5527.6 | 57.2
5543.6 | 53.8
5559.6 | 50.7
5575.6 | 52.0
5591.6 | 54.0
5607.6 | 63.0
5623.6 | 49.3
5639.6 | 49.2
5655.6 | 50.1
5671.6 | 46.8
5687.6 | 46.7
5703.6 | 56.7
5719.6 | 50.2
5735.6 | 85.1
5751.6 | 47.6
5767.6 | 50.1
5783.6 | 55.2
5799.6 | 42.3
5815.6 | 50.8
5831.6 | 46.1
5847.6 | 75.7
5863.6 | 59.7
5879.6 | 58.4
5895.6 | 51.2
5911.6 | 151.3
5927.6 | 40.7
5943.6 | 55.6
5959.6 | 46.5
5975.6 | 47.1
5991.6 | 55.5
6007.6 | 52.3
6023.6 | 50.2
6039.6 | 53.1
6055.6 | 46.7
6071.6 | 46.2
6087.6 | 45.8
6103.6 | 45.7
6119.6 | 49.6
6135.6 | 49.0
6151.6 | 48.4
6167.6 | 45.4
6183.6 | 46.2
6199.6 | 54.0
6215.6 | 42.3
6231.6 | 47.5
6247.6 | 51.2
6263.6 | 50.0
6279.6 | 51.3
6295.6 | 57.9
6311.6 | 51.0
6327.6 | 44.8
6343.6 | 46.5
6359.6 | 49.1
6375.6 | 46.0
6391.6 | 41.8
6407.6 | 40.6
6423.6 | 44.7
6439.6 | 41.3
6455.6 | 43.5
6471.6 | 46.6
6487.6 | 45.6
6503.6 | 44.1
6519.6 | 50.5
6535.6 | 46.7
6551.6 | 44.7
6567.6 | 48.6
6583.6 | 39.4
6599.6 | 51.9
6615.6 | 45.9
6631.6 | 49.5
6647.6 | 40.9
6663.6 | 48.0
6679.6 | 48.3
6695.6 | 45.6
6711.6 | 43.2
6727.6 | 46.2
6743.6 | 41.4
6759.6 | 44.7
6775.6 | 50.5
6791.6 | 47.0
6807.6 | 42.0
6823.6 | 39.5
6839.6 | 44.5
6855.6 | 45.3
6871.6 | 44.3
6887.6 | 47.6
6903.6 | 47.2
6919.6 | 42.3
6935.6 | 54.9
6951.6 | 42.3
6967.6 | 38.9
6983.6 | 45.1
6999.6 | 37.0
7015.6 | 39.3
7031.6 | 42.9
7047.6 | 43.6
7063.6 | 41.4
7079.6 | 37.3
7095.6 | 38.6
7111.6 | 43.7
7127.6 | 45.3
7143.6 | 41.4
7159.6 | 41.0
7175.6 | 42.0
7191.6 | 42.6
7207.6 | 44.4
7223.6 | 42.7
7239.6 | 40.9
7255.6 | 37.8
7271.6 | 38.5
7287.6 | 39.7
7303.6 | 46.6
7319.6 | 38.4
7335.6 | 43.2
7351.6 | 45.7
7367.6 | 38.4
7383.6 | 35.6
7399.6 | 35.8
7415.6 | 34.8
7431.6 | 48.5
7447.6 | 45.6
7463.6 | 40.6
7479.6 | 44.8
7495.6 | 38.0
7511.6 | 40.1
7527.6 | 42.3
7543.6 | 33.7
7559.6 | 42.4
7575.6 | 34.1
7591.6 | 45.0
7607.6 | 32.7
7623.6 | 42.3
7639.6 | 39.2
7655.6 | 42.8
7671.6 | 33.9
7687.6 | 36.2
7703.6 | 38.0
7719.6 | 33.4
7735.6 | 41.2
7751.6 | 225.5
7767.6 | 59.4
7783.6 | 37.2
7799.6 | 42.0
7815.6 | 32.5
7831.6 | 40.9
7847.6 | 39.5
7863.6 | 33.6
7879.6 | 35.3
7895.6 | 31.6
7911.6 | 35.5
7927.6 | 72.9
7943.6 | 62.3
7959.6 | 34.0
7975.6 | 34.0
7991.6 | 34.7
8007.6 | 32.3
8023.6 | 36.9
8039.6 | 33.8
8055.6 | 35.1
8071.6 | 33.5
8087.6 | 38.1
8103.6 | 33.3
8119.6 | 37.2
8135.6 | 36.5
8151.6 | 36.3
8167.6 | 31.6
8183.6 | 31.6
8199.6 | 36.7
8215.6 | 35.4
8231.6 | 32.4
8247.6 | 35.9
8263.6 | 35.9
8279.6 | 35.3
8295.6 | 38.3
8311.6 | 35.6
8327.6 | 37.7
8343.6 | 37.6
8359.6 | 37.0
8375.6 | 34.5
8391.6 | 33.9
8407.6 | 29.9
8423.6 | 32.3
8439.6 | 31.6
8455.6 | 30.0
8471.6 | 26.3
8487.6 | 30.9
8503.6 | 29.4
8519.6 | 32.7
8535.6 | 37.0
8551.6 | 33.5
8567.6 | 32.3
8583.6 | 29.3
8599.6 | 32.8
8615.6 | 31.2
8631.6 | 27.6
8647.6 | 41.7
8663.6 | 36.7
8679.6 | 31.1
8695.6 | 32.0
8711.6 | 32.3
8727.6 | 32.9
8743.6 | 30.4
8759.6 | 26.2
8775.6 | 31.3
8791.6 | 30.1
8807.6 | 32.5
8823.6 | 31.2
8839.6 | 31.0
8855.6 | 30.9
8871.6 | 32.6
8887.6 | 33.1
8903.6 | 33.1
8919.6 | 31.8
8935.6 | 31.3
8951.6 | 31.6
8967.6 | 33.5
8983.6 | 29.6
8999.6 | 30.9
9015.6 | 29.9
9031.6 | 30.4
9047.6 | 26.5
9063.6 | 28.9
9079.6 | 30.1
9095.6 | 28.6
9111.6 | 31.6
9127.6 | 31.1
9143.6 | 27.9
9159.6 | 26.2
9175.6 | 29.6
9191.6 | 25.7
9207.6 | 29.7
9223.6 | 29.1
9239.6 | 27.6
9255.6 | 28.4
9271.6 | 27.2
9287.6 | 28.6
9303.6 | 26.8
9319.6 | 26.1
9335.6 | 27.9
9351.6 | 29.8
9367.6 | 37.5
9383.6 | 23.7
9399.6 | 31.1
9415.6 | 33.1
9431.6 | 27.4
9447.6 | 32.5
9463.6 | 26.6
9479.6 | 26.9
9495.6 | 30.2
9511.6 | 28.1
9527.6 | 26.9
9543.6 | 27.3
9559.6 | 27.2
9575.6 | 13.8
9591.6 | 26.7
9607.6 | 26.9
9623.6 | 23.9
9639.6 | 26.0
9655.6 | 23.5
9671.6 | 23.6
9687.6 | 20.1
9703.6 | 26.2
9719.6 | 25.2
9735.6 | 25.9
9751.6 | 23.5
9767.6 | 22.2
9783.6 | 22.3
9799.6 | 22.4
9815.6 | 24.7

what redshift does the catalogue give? 0.18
